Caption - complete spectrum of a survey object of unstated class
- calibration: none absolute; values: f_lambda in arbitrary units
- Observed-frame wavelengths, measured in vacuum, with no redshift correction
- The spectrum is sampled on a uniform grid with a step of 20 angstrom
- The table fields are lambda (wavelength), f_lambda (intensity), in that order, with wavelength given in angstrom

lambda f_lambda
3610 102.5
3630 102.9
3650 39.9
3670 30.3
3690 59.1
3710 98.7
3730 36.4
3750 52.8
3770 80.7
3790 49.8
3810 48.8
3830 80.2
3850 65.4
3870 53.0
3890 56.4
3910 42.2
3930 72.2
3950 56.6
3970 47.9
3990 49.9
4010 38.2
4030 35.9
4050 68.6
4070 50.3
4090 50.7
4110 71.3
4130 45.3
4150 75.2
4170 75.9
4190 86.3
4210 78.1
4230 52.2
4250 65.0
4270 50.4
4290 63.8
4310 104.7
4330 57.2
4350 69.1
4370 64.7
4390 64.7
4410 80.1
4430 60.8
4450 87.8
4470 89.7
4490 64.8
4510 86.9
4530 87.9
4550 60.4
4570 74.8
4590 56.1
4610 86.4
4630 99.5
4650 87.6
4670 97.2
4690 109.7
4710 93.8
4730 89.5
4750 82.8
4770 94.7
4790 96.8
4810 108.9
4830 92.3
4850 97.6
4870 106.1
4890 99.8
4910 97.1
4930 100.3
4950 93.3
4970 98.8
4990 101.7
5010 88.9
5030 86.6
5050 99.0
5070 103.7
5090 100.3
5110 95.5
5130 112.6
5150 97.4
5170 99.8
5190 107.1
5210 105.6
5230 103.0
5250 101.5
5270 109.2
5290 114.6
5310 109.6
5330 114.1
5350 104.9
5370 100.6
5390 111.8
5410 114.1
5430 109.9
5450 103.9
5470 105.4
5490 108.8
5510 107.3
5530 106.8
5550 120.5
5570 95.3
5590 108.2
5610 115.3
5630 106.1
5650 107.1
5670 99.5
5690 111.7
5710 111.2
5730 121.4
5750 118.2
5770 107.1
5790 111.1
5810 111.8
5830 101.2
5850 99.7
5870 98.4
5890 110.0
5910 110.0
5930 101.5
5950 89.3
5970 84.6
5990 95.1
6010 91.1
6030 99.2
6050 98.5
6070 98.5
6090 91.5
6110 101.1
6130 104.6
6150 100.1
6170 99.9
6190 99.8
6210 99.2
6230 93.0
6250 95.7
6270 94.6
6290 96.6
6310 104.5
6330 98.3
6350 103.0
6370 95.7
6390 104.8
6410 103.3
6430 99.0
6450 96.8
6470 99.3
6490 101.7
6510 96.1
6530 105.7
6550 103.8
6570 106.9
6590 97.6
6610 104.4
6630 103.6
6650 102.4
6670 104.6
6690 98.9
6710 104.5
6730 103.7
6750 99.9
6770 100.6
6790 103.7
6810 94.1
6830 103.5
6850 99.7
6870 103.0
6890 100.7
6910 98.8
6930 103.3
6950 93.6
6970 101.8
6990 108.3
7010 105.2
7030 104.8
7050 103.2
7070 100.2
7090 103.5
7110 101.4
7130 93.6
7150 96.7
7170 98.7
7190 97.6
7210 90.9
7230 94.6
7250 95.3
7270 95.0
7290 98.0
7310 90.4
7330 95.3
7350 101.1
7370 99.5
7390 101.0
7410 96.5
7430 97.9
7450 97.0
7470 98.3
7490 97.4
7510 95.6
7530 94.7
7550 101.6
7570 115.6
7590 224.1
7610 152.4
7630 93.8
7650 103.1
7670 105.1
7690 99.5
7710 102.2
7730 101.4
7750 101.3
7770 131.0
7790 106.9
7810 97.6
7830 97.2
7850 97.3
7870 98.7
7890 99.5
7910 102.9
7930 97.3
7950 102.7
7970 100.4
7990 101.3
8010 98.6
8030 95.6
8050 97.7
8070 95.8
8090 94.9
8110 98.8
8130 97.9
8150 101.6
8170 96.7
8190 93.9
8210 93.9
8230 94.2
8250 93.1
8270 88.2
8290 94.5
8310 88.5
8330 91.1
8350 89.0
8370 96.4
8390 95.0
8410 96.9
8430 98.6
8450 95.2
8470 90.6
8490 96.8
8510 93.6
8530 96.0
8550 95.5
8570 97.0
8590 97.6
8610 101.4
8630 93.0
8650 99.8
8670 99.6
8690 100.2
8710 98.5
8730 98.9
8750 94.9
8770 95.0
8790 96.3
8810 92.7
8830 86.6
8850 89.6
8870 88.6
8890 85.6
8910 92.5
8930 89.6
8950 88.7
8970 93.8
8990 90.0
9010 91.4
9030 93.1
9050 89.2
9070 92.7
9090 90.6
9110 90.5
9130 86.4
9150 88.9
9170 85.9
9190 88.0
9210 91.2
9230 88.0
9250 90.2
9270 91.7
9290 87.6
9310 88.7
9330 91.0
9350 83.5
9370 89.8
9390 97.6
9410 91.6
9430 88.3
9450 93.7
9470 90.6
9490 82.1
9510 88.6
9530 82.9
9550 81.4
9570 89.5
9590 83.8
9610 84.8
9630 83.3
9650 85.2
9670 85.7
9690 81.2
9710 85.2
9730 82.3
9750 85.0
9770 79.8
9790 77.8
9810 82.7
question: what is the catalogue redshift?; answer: 0.16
